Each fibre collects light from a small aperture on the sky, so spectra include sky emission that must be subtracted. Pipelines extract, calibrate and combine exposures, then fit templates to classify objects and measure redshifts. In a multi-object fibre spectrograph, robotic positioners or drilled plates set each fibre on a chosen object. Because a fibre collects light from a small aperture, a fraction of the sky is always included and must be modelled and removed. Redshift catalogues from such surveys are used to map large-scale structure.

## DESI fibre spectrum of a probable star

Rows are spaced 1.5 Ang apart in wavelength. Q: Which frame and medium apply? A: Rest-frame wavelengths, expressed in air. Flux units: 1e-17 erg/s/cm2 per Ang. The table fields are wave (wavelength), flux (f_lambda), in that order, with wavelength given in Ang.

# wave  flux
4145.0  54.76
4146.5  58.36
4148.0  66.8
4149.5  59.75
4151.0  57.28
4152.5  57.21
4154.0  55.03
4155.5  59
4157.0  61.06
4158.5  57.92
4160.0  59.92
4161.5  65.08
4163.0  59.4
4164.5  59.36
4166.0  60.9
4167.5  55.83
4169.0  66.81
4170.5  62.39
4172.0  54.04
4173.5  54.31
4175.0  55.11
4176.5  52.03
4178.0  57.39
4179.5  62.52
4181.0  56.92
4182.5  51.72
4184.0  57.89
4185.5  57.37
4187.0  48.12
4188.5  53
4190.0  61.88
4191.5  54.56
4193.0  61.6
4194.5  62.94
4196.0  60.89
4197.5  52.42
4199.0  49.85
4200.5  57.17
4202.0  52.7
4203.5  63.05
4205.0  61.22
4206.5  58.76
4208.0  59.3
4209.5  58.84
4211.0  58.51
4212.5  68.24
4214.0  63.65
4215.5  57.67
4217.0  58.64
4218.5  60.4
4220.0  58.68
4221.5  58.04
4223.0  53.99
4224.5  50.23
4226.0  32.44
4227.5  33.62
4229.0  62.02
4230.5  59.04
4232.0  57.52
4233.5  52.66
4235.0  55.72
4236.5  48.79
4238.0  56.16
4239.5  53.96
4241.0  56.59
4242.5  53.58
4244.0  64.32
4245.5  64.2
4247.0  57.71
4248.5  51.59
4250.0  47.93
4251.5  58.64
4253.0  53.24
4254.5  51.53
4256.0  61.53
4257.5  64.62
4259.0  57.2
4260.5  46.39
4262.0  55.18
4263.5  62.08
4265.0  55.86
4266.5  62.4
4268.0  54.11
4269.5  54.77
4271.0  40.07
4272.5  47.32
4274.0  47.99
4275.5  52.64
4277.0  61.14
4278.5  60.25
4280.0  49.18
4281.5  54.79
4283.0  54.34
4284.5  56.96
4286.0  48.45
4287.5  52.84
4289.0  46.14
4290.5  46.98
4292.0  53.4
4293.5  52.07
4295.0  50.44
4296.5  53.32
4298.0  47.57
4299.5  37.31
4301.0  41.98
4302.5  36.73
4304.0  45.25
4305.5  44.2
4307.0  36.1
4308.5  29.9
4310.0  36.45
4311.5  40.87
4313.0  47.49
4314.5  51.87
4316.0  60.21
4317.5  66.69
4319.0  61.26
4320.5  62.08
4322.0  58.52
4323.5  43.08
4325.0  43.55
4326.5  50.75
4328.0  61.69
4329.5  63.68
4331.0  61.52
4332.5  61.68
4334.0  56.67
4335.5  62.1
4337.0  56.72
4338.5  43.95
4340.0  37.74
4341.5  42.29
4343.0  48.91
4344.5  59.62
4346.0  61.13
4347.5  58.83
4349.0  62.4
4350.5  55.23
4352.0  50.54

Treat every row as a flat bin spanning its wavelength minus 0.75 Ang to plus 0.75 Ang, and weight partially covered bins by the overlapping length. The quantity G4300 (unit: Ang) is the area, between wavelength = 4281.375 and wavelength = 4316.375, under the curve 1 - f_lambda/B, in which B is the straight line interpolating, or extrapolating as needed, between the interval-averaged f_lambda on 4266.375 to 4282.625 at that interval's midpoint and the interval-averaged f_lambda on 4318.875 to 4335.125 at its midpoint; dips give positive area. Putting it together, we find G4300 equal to 5.1 Ang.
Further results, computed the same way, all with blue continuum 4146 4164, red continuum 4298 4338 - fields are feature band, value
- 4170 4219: -0.2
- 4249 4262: -0.2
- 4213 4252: 0.3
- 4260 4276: 0.2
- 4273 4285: -0.4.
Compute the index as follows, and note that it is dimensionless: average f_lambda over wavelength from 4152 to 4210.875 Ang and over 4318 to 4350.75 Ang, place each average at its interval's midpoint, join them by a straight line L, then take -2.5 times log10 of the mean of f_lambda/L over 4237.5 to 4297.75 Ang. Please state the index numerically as 0.04 mag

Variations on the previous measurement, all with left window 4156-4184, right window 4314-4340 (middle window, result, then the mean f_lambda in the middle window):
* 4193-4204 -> 0.02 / 57.2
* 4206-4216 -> -0.05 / 60.8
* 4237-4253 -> 0.02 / 56.2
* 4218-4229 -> 0.15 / 50.2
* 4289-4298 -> 0.13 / 50.5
